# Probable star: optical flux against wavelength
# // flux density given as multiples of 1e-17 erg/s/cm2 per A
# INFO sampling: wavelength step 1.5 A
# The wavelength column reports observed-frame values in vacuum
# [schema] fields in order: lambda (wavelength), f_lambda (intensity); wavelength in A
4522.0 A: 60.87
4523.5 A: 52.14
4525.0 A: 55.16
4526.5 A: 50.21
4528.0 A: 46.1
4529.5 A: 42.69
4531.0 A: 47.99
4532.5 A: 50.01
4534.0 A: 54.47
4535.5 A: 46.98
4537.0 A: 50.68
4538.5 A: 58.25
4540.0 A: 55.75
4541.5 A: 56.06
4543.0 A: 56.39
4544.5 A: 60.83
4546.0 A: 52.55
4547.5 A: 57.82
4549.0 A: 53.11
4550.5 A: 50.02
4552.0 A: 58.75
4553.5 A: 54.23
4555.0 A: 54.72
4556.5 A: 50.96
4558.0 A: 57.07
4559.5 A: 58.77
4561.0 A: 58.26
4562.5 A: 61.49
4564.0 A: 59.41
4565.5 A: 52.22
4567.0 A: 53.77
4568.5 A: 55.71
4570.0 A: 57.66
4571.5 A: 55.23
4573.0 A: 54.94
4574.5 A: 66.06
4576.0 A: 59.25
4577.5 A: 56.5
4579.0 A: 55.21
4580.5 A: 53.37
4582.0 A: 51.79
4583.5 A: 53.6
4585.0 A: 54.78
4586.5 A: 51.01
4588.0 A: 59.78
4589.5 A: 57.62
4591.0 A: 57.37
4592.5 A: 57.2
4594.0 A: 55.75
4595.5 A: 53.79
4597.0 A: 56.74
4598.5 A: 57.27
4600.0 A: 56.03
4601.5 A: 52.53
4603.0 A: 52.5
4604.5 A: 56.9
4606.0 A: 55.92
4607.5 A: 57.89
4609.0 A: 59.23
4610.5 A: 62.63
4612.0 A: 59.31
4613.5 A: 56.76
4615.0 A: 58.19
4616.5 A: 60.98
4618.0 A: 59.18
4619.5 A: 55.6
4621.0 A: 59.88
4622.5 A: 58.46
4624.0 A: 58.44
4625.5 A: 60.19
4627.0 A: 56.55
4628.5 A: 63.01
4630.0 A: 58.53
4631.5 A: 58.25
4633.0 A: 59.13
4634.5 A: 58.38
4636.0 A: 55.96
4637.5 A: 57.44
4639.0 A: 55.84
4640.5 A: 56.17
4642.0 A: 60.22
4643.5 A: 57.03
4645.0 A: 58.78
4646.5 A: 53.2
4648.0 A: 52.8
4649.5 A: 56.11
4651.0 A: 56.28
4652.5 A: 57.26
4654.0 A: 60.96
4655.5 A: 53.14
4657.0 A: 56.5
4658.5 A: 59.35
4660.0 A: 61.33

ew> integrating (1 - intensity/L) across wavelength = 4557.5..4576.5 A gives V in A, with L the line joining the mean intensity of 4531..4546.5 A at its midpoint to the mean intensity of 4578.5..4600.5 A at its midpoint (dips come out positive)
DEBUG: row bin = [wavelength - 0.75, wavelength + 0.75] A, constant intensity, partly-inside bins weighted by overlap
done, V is -1.01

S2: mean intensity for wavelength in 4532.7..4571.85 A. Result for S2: 55.4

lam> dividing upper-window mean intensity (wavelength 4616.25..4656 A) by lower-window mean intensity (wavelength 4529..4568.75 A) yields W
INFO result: 1.06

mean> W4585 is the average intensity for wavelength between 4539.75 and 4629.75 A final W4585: 56.7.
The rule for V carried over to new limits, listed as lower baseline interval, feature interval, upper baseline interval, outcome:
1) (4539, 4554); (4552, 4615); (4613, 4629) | 0.9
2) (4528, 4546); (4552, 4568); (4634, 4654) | -0.9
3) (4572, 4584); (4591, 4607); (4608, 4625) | 0.6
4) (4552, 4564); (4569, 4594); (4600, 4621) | 0.4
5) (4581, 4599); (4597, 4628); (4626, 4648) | -0.7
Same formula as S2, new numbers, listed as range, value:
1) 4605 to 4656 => 57.9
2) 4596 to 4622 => 57.5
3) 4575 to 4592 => 55.7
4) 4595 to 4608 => 55.5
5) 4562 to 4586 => 56.2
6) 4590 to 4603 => 55.7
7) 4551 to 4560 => 55.5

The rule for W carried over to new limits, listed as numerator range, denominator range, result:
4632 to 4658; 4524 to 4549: 1.08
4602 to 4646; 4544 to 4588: 1.04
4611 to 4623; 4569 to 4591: 1.04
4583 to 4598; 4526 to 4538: 1.14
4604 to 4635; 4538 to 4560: 1.06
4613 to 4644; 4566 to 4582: 1.03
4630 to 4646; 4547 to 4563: 1.03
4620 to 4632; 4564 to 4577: 1.04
